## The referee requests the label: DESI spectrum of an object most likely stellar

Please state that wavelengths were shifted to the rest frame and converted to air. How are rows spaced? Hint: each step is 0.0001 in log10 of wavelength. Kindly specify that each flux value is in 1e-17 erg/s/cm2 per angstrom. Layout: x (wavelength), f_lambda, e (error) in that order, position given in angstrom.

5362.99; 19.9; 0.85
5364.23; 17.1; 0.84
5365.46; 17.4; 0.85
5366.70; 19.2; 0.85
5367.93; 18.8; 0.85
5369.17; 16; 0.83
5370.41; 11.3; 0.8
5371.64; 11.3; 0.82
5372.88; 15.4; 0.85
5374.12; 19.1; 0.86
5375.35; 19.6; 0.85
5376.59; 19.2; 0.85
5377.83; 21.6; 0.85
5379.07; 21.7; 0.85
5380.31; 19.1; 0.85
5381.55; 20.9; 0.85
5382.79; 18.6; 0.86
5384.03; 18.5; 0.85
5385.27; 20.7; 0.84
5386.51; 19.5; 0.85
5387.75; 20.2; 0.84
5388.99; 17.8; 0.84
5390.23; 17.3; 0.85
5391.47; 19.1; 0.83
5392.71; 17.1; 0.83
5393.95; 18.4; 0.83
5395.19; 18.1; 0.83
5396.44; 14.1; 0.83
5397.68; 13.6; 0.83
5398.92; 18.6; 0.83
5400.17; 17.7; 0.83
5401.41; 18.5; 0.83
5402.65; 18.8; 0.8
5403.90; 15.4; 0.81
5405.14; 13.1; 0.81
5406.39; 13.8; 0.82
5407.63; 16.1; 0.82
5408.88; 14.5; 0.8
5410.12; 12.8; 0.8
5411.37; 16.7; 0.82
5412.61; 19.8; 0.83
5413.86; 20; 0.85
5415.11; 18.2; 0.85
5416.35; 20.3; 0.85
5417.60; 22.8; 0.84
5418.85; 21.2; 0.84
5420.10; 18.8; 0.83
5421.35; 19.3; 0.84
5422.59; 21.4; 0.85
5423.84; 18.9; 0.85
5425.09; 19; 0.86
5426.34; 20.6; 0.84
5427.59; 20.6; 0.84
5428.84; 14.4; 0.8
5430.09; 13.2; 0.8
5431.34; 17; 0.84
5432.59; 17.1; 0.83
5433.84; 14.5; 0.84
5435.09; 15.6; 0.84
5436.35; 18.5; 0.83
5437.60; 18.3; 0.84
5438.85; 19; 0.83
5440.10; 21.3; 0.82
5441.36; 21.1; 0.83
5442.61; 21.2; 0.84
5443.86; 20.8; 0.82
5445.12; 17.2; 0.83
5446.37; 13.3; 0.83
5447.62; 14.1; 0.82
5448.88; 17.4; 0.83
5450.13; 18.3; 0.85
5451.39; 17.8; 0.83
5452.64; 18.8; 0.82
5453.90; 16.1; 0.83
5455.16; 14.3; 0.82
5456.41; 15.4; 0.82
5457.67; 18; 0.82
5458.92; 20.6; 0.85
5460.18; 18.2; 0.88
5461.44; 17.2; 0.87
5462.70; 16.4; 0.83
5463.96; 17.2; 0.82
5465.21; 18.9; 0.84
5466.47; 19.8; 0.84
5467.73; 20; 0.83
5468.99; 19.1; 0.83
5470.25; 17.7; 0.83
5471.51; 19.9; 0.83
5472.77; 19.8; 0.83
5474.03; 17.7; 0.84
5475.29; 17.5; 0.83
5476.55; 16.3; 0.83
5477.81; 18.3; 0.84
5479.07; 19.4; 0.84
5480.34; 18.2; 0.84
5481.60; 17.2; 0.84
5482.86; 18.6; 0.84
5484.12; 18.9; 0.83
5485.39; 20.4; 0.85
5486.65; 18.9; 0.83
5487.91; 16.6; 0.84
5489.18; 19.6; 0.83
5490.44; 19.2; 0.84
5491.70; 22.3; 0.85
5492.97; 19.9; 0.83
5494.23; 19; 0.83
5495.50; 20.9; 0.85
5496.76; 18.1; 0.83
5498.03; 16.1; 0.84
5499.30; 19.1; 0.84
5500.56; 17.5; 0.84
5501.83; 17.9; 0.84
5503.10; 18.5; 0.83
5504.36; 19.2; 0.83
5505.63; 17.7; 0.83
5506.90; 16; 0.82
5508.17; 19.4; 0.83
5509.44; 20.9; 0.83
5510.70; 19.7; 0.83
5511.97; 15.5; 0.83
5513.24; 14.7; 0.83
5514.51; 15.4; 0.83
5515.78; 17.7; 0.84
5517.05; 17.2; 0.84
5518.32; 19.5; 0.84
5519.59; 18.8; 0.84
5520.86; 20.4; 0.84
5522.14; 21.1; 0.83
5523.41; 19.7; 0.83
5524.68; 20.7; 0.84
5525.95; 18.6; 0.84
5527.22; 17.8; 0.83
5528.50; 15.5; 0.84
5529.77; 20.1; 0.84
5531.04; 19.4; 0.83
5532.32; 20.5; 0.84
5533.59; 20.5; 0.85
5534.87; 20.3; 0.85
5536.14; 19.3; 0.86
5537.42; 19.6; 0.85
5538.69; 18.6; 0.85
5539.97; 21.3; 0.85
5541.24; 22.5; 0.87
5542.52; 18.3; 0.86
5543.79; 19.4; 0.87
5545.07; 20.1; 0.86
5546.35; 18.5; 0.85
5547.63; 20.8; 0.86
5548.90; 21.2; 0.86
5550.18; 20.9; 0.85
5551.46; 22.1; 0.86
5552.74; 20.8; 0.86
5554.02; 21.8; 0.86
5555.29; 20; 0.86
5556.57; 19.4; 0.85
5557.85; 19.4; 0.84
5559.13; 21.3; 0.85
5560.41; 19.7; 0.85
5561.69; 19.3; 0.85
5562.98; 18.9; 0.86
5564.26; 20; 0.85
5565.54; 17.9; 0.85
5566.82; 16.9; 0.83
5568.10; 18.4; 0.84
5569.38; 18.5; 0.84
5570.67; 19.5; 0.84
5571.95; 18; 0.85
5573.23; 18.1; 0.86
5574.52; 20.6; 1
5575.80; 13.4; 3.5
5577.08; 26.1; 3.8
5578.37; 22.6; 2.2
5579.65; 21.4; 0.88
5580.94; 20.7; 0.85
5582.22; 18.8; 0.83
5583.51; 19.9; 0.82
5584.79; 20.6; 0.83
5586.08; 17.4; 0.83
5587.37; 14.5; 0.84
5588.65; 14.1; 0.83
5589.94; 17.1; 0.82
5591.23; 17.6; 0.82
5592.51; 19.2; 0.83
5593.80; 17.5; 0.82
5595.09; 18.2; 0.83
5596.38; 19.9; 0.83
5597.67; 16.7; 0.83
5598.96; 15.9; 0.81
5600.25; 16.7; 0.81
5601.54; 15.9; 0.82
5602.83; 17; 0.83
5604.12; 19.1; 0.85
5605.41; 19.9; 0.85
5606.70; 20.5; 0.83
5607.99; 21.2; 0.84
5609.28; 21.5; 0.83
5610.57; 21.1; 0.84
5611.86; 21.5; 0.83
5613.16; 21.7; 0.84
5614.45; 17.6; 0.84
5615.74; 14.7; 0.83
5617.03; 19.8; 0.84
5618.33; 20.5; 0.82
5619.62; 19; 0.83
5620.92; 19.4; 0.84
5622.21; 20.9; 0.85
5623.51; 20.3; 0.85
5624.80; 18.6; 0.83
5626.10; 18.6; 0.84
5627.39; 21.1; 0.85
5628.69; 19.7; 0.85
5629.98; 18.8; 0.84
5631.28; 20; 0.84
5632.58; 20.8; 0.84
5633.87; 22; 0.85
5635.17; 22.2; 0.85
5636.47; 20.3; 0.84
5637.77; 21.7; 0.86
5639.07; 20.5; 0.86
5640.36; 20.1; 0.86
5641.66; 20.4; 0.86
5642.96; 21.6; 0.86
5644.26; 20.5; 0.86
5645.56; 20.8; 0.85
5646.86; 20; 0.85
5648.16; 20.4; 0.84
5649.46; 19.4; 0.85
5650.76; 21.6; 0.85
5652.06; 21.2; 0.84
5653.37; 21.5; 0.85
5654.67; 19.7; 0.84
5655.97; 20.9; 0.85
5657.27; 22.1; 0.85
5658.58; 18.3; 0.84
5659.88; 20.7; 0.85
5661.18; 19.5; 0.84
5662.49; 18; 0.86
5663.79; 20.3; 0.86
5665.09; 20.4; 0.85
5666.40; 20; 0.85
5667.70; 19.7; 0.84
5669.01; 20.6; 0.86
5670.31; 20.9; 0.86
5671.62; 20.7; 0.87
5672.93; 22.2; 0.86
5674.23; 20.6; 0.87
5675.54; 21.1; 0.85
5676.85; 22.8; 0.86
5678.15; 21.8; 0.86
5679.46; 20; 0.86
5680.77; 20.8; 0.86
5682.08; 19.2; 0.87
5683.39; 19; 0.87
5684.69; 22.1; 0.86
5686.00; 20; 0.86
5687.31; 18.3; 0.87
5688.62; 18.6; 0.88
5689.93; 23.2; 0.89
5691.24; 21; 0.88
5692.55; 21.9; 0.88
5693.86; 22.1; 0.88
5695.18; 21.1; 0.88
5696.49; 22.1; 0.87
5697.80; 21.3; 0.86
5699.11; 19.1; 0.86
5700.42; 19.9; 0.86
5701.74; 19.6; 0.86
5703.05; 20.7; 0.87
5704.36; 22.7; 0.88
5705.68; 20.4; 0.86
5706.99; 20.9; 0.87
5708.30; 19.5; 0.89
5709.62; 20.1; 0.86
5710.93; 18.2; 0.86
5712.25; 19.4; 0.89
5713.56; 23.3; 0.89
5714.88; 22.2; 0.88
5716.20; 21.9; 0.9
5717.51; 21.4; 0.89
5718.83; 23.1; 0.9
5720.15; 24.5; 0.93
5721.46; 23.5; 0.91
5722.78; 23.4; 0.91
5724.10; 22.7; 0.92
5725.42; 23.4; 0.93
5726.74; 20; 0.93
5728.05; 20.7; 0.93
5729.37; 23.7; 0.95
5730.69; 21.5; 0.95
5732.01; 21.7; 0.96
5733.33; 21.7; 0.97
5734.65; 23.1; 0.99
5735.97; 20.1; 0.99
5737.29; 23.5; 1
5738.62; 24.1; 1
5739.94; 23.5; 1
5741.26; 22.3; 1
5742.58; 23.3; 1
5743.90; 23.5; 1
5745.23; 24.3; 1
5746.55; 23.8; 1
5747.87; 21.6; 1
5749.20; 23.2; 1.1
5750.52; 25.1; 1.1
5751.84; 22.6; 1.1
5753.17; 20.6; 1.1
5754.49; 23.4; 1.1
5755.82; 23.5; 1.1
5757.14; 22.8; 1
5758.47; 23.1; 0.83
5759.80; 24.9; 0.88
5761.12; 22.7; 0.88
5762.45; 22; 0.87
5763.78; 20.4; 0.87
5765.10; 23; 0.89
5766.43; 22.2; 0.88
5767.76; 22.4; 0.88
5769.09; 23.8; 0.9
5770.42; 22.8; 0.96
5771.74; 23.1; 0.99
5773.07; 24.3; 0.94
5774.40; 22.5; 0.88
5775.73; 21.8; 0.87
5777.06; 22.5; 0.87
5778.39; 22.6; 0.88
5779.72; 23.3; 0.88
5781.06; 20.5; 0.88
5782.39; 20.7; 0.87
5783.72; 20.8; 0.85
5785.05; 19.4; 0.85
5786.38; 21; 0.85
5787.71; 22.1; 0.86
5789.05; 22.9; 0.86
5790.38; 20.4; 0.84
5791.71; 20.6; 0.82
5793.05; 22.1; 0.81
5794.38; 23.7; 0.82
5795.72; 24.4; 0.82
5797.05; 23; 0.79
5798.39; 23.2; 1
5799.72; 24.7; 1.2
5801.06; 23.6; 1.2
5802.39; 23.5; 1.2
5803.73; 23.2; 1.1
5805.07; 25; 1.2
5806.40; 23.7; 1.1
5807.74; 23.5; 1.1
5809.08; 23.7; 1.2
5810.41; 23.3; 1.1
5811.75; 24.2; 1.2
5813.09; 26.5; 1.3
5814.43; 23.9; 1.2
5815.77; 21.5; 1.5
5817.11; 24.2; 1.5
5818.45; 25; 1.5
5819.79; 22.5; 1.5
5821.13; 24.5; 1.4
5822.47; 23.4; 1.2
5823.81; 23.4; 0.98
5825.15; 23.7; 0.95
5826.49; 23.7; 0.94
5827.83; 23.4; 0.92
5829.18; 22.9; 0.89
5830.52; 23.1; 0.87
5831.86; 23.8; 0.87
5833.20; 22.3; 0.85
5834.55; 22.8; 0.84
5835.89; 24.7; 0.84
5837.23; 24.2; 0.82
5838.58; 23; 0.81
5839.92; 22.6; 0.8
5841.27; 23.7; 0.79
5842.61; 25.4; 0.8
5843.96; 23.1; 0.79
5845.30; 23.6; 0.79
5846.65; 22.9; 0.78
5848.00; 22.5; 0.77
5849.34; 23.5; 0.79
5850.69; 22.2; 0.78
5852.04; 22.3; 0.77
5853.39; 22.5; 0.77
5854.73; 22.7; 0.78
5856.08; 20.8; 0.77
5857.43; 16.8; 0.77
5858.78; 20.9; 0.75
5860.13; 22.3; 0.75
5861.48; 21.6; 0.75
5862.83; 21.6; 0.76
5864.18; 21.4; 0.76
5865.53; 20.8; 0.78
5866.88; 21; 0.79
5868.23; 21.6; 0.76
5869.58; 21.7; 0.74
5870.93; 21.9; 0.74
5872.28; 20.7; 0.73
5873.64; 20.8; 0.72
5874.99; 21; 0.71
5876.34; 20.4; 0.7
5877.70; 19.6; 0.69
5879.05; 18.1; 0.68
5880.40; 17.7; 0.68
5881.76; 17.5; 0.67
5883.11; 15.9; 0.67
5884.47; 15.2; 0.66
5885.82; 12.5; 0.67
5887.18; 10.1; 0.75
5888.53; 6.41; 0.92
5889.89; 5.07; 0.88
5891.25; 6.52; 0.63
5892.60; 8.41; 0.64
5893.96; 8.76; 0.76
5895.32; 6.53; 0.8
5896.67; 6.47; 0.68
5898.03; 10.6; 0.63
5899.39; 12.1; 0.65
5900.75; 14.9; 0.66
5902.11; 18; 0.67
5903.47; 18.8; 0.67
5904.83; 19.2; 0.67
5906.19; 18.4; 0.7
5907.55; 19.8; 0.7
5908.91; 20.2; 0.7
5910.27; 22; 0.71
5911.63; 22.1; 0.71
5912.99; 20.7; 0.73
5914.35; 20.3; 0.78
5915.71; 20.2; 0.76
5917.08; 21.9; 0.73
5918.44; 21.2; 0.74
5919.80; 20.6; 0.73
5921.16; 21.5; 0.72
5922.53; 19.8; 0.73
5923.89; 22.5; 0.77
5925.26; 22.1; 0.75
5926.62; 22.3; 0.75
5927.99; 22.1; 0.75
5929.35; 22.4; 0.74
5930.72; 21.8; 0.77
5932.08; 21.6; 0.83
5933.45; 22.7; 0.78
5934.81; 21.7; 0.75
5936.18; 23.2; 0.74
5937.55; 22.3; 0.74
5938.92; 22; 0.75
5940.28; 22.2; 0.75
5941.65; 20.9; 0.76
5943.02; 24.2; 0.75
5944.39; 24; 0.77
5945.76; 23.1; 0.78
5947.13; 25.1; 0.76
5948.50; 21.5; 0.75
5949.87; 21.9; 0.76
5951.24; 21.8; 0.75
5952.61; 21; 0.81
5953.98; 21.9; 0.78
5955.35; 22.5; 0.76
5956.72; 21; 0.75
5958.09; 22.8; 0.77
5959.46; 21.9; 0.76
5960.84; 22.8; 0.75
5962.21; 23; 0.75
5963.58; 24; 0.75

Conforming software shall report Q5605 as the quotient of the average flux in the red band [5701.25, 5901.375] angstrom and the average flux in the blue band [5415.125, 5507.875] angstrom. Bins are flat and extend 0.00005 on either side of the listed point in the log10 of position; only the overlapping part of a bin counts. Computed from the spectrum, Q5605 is 1.2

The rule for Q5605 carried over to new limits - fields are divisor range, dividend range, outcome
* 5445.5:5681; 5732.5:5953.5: 1.10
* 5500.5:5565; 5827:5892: 1.04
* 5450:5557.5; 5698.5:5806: 1.18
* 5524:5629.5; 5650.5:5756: 1.11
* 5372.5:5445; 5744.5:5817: 1.25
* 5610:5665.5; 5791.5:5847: 1.17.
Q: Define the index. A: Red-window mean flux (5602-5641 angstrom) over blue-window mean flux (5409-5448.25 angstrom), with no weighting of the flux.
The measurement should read 1.10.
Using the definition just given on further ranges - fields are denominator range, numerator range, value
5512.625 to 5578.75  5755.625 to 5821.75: 1.18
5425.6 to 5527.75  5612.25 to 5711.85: 1.12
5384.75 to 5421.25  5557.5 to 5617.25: 1.06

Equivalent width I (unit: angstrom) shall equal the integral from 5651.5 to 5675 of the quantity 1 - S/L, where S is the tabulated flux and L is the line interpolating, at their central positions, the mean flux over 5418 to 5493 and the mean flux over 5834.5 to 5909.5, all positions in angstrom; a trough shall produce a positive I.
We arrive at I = -2.6 angstrom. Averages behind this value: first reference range 18.3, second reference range 18.4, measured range 20.4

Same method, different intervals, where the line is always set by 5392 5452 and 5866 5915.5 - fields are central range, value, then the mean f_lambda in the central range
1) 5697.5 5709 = -2.5 angstrom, 20.4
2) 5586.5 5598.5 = 0.0 angstrom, 17.2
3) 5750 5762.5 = -4.9 angstrom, 23.1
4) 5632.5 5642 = -2.3 angstrom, 21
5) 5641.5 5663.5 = -4.5 angstrom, 20.4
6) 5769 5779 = -3.8 angstrom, 22.9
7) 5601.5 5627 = -3.7 angstrom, 19.5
